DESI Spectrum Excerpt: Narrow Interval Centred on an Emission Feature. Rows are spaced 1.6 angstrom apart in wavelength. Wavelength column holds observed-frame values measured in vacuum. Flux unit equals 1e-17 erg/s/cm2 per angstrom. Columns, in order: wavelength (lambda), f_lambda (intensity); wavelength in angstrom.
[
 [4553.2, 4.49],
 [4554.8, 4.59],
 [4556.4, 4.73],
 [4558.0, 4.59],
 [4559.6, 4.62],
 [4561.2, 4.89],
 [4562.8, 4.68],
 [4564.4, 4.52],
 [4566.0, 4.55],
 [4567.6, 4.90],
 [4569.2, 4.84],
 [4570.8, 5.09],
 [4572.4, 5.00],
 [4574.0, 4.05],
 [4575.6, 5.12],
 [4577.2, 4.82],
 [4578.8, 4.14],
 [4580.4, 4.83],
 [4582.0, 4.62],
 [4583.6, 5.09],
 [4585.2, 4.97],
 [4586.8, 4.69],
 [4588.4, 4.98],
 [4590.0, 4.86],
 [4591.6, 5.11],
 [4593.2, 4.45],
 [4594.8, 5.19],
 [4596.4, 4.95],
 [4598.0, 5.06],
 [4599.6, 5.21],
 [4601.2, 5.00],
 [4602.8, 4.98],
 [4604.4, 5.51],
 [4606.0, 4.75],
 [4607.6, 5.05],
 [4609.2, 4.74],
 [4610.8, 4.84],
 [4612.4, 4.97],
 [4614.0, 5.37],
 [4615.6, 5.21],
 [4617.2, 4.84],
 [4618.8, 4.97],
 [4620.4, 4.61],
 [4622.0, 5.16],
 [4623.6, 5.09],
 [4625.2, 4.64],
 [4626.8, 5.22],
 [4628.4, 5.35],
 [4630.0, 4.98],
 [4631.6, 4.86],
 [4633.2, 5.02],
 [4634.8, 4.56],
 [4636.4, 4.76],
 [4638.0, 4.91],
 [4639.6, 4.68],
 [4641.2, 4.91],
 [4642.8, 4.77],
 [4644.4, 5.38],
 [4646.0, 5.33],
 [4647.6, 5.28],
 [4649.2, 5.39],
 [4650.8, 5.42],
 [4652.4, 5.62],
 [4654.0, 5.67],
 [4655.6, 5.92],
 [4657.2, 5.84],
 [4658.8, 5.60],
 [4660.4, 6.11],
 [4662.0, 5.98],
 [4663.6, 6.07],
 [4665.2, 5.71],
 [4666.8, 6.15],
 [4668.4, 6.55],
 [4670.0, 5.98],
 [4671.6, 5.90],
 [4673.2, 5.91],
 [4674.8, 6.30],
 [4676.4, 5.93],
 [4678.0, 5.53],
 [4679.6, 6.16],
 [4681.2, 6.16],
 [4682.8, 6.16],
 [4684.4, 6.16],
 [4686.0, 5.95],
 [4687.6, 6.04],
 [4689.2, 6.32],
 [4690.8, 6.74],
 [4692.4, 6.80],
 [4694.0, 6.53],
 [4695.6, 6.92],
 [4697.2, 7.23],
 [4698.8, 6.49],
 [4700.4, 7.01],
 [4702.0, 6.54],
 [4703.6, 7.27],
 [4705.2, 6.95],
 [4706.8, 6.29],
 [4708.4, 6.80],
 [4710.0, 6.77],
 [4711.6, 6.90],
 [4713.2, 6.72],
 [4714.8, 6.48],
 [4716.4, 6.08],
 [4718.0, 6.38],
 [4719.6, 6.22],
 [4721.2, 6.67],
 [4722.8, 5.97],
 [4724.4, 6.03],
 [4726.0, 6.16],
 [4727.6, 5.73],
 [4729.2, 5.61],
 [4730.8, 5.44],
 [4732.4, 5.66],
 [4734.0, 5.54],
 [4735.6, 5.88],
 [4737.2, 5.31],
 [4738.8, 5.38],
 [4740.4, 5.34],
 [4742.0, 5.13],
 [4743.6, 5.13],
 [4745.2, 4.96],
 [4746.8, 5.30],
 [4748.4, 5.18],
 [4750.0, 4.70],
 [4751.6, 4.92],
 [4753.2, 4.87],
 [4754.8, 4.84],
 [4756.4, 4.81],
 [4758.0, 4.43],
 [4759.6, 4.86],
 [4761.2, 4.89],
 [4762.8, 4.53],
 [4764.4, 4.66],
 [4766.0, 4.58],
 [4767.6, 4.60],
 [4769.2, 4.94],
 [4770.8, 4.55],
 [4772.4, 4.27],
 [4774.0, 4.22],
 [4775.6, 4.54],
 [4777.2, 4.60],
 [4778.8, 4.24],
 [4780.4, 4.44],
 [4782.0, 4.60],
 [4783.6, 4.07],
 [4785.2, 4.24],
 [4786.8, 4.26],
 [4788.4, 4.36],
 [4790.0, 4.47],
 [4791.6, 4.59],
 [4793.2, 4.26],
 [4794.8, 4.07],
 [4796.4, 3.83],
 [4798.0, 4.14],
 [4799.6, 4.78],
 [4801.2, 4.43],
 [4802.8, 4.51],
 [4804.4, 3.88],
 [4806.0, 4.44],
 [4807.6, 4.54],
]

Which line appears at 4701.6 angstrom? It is C III] 1909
